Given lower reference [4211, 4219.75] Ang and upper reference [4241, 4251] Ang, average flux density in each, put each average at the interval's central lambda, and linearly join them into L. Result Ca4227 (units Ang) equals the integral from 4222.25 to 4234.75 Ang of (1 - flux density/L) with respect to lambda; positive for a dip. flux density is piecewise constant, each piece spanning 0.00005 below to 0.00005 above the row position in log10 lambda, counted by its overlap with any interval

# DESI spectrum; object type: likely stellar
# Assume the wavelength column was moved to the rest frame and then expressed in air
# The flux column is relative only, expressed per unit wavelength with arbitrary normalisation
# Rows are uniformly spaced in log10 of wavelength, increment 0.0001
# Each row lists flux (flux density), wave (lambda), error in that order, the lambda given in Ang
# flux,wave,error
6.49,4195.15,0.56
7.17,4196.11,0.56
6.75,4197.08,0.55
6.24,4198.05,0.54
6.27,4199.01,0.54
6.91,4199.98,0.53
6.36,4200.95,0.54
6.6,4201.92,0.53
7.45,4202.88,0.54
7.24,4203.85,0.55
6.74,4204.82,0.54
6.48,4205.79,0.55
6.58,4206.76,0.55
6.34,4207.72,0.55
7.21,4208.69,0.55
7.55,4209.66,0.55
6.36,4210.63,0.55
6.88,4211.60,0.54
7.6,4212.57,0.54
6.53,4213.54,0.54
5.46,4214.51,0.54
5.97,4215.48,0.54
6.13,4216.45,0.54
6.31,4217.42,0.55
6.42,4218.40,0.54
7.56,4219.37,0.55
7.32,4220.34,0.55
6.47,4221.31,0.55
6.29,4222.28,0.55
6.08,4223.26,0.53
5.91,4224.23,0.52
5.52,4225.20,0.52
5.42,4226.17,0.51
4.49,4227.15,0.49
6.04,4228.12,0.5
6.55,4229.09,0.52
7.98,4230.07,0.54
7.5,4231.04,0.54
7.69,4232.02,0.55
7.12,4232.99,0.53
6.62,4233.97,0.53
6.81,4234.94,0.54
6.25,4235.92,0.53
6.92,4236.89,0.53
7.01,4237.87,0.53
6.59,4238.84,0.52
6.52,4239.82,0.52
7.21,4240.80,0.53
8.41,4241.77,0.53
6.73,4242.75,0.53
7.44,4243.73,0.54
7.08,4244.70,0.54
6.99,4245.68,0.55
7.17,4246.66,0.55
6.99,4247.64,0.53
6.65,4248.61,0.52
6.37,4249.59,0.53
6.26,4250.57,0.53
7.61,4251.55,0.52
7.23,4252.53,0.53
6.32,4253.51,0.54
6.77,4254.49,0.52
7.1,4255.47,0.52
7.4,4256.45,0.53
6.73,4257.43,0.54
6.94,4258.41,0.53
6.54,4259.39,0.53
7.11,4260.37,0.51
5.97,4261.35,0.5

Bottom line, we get 0.6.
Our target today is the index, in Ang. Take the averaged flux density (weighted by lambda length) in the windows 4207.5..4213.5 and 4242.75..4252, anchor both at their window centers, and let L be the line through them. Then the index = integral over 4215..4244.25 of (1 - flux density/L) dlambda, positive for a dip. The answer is 1.32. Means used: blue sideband 6.98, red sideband 6.94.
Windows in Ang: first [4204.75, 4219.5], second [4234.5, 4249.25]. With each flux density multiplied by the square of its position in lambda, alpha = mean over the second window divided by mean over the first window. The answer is 1.07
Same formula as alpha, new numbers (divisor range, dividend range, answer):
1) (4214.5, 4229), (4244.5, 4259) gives 1.14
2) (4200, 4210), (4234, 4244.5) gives 1.04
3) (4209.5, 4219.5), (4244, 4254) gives 1.07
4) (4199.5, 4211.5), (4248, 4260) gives 1.03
